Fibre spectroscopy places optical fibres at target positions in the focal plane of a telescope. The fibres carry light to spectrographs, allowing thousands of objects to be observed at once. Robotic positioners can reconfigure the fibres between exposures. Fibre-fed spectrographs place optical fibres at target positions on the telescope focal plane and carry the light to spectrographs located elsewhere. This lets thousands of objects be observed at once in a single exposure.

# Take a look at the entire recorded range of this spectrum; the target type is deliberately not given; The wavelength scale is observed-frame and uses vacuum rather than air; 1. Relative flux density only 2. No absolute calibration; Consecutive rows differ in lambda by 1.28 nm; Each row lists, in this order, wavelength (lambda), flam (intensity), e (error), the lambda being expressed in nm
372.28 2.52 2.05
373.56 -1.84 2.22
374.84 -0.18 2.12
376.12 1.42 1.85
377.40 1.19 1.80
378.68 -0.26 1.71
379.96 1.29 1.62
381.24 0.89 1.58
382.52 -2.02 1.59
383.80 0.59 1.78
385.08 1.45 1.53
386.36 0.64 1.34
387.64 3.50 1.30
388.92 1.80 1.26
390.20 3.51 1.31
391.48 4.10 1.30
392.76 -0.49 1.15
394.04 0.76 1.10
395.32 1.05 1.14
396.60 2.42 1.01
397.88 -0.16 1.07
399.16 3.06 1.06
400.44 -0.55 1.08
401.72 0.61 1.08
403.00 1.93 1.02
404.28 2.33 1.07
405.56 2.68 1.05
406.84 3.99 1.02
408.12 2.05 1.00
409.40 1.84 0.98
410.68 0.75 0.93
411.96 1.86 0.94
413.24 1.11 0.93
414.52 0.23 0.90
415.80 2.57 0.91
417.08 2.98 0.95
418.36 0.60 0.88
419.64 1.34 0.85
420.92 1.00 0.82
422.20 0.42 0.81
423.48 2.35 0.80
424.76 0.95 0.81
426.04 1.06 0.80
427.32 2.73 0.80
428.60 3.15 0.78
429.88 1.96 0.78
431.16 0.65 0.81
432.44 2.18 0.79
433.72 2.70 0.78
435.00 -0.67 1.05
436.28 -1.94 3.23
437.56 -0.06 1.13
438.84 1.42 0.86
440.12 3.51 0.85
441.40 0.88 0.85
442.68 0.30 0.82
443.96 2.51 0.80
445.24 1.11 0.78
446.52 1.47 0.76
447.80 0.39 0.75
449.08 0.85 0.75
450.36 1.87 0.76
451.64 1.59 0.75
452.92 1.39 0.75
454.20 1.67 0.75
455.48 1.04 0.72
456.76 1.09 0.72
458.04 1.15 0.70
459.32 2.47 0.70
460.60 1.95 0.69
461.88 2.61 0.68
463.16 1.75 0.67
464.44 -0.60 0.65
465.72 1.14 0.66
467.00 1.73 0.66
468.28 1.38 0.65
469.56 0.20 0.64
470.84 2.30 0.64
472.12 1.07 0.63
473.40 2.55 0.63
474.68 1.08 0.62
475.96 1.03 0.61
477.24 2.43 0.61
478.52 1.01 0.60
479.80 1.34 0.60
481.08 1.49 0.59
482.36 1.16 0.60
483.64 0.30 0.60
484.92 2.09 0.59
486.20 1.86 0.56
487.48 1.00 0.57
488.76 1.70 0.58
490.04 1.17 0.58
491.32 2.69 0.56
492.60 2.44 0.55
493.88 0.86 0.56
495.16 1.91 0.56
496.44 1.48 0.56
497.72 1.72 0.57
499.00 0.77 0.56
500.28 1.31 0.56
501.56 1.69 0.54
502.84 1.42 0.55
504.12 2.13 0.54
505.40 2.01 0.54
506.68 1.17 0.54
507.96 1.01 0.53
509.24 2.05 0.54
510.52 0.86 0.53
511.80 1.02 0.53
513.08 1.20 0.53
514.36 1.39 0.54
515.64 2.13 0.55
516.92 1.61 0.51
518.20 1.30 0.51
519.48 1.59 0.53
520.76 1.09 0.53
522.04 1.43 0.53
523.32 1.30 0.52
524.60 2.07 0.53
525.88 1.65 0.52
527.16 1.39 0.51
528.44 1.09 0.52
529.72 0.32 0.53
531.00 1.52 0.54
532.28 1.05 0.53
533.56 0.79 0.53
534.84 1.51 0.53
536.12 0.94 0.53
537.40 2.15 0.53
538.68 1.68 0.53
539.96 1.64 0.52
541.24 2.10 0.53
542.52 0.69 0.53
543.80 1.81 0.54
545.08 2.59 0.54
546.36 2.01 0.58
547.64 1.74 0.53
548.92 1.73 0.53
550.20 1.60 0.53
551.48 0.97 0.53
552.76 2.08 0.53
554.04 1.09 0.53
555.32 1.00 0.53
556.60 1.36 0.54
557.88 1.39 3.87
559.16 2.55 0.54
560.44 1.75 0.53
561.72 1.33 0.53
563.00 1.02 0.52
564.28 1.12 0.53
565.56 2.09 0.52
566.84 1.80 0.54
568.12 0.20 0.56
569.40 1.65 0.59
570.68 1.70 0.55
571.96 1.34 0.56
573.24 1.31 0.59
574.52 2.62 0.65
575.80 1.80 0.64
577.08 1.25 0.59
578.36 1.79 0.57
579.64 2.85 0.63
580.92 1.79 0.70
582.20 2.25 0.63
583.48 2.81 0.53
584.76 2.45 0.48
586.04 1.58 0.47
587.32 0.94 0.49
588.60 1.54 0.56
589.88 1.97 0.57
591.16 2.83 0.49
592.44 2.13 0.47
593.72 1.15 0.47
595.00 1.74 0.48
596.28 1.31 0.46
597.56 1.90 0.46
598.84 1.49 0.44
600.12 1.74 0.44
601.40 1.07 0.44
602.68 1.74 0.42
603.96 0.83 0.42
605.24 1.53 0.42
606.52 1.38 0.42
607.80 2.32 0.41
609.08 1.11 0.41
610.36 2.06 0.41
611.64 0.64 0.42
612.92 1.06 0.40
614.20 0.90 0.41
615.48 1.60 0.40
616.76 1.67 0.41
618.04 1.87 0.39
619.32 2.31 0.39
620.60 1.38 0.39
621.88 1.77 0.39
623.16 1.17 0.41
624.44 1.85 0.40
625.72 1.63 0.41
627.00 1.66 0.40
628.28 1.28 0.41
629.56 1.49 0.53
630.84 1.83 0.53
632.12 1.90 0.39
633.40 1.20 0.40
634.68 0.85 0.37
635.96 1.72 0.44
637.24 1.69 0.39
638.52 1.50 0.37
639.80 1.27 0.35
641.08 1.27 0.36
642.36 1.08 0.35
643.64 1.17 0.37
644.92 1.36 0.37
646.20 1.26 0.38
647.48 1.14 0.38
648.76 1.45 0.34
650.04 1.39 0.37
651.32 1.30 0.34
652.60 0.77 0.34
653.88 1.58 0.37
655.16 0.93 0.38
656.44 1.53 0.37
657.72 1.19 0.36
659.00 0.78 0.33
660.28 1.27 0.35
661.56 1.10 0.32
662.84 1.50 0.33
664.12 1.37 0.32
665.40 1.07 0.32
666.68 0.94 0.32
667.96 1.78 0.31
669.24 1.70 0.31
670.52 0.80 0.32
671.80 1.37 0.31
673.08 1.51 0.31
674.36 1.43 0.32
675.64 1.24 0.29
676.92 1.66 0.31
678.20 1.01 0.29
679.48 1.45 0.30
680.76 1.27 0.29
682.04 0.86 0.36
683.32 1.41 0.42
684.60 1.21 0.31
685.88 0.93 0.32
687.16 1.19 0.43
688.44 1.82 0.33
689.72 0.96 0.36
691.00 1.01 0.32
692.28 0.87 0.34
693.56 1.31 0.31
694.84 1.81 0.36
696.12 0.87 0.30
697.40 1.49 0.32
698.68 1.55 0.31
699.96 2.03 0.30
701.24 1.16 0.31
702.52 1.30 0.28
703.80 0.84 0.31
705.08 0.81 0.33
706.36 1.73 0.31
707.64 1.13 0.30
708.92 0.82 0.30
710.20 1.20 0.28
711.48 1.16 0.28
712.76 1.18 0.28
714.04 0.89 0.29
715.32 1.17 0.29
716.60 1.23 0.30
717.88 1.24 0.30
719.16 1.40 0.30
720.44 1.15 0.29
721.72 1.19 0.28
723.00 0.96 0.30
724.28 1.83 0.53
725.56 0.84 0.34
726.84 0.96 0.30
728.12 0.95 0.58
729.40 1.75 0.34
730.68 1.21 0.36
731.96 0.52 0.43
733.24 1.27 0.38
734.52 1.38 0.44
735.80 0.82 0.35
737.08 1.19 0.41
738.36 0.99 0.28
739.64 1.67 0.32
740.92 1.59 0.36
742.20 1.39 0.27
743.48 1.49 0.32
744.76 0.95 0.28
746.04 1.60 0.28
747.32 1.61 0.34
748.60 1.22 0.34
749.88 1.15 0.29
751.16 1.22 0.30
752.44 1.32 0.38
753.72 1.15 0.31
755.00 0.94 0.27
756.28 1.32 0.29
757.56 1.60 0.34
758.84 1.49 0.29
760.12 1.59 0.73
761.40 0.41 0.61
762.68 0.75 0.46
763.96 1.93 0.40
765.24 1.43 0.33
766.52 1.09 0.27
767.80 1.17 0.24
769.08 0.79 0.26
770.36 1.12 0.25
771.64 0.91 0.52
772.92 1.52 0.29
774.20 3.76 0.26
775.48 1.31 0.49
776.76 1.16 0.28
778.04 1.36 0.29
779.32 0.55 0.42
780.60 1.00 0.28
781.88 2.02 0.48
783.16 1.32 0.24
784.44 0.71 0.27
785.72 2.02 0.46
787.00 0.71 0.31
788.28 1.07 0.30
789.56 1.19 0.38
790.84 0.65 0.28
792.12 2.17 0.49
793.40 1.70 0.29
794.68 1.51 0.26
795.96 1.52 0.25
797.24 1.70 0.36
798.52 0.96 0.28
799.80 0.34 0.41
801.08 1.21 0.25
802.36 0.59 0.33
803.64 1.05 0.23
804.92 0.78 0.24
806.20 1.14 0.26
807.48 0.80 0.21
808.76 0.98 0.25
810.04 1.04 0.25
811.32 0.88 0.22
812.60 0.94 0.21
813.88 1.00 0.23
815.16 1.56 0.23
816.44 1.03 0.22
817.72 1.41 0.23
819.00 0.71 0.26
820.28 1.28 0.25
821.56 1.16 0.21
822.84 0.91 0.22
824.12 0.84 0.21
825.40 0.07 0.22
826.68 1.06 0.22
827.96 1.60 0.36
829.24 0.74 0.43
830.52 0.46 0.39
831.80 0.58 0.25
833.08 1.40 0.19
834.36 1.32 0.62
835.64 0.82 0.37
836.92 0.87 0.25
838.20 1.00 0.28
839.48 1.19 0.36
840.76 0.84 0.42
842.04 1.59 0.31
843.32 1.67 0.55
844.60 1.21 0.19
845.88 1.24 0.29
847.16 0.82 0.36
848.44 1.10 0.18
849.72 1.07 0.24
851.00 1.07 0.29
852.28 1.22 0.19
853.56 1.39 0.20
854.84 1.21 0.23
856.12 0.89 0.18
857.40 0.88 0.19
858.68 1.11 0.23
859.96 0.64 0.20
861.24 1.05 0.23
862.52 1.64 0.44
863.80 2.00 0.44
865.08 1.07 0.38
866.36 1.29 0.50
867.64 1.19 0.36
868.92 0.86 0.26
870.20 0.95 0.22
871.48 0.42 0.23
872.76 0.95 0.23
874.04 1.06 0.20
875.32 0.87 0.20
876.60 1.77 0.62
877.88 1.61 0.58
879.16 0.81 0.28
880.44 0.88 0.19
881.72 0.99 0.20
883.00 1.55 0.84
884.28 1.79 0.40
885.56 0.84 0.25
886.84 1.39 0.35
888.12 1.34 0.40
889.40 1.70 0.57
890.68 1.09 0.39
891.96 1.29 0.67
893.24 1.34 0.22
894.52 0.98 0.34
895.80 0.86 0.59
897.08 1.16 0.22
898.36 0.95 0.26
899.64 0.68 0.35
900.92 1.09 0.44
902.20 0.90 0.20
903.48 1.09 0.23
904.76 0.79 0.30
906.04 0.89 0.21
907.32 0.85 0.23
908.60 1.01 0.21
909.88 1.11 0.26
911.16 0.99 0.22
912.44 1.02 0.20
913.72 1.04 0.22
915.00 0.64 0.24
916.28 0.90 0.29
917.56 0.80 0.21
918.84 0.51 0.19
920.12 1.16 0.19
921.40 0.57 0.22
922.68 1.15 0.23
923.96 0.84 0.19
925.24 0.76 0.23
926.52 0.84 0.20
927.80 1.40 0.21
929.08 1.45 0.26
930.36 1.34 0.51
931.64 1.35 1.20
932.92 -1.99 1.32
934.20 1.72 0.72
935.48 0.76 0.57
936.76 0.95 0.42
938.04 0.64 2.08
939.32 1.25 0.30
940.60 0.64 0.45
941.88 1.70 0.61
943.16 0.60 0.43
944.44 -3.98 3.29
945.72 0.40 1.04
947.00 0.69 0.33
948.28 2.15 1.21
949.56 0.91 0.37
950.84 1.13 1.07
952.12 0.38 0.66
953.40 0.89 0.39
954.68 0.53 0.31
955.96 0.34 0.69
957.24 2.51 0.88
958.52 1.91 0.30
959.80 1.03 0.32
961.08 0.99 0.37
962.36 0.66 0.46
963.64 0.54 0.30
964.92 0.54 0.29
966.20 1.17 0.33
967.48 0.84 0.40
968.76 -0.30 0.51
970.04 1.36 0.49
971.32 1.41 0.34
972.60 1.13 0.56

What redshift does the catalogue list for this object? 0.18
